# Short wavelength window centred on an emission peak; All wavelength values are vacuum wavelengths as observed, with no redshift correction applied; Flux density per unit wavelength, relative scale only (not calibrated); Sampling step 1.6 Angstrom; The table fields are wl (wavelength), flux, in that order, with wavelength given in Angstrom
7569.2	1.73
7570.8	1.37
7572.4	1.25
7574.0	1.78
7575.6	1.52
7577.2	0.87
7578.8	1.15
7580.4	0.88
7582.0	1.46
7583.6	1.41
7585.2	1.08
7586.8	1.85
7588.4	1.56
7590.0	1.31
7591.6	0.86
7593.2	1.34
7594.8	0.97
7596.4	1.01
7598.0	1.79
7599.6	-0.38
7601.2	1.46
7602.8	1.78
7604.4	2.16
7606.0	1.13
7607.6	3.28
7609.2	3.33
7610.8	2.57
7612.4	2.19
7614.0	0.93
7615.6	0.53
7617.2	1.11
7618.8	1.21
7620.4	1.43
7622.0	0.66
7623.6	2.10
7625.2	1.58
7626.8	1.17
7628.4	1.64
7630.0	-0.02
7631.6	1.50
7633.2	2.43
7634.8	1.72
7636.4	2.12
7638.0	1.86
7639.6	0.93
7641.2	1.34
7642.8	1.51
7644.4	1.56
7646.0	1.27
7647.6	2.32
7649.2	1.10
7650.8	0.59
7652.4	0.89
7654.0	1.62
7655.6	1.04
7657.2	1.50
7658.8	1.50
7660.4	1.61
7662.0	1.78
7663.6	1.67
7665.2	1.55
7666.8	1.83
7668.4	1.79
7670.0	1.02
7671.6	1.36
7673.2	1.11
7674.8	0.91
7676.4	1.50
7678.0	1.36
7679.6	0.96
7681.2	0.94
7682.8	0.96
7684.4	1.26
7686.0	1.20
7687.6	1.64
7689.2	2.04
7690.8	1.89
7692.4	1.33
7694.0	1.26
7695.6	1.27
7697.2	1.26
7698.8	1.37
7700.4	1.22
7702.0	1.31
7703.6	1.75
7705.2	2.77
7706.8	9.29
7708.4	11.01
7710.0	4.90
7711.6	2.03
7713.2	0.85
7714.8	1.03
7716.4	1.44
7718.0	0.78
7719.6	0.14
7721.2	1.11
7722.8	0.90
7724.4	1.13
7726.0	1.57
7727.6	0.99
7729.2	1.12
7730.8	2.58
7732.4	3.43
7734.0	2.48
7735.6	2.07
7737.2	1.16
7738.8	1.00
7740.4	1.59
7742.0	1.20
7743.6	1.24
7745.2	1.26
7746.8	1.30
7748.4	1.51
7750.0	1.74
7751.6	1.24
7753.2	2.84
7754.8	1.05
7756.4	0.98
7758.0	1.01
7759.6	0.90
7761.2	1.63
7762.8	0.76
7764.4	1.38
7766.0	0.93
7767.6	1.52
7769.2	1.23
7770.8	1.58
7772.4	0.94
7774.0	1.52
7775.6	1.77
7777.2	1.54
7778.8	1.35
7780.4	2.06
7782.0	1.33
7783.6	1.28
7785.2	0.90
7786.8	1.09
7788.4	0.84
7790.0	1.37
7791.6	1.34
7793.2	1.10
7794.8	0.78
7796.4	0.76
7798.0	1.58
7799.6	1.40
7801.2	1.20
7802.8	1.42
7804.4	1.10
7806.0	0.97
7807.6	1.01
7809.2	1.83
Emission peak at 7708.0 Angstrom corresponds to Halpha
